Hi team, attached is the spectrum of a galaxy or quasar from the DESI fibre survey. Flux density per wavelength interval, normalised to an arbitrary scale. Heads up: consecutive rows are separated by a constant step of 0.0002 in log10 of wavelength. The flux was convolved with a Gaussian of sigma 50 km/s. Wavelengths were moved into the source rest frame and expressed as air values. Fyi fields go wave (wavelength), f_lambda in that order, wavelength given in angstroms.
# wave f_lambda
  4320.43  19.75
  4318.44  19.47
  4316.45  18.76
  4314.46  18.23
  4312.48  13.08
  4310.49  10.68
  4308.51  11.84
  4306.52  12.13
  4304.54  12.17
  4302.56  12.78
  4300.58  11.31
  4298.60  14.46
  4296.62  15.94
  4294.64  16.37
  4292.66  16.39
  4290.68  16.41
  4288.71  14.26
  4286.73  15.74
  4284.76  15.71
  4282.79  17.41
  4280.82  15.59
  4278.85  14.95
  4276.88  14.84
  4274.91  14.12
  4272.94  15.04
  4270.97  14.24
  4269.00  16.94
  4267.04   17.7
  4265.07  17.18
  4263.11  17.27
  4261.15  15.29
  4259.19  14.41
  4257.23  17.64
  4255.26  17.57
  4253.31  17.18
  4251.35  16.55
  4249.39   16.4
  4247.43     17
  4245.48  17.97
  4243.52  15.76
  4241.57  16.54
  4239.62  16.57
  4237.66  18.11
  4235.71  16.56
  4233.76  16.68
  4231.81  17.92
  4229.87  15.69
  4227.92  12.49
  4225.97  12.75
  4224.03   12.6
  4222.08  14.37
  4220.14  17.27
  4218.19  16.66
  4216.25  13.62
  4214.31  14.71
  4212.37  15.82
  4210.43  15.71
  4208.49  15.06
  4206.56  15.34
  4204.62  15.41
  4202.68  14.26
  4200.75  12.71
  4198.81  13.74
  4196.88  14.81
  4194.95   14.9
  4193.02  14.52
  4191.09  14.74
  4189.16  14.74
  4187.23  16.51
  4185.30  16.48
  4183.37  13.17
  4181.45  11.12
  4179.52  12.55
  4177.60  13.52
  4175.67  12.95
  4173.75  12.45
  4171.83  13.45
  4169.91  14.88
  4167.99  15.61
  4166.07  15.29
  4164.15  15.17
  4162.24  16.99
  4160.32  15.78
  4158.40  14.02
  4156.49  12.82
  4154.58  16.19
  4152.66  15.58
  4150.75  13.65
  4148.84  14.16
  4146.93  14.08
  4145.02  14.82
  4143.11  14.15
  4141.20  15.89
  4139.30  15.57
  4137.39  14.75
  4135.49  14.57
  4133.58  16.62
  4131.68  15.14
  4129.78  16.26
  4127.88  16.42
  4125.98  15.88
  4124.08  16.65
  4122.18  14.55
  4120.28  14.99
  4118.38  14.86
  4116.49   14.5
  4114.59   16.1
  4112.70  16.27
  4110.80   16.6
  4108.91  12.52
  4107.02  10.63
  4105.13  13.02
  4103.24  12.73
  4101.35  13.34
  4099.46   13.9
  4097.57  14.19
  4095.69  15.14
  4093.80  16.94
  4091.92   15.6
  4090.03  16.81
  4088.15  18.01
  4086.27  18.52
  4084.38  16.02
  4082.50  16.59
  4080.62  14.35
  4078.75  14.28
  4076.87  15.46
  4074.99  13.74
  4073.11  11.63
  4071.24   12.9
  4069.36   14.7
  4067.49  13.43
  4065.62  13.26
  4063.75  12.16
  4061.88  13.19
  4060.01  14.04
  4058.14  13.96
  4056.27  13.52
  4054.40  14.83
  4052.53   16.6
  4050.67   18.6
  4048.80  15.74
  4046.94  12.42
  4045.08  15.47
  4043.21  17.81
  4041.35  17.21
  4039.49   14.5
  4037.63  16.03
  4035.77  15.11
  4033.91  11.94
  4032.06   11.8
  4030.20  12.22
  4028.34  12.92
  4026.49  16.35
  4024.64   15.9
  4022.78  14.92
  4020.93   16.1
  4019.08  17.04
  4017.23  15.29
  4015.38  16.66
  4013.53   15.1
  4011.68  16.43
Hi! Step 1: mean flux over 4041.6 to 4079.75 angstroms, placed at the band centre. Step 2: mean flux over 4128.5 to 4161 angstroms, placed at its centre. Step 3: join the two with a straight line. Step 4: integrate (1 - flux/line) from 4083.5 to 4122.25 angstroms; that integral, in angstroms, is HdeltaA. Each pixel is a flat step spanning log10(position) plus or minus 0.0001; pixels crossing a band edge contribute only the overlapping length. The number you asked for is -0.9 angstroms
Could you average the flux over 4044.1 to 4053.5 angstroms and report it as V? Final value 15.8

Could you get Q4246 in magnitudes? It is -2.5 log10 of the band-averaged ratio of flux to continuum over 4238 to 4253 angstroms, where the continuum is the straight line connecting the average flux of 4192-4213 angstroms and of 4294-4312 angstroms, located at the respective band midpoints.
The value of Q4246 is -0.20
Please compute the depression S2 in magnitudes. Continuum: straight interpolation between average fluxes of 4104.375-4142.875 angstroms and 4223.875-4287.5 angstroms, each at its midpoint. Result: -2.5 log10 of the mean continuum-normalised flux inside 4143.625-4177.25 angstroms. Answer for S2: 0.06 mag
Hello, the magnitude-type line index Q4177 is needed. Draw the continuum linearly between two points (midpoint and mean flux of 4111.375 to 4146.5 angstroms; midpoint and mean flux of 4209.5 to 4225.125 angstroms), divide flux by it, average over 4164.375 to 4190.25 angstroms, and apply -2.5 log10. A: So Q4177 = 0.085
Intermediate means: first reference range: 15.4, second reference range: 15.1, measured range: 14.1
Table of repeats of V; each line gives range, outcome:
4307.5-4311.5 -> 11.3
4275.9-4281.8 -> 15.1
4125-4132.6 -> 15.9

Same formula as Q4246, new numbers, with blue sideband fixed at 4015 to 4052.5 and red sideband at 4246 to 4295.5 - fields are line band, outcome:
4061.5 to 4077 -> 0.16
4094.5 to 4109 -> 0.17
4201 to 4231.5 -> 0.08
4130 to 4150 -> 0.04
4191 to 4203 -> 0.12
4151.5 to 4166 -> 0.03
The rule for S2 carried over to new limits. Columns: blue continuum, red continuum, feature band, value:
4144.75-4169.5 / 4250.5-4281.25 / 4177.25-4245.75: 0.03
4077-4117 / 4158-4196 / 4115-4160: -0.02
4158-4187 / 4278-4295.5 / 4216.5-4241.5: -0.04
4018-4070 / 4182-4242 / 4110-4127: -0.05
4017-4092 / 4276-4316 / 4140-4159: 0.01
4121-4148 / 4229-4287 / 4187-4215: 0.08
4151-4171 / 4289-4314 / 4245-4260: -0.18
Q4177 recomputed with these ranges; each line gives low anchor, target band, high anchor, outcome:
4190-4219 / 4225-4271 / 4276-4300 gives -0.08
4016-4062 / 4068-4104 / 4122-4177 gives 0.00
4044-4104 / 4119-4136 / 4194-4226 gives -0.07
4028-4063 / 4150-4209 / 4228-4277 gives 0.09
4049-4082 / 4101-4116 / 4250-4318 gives 0.04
